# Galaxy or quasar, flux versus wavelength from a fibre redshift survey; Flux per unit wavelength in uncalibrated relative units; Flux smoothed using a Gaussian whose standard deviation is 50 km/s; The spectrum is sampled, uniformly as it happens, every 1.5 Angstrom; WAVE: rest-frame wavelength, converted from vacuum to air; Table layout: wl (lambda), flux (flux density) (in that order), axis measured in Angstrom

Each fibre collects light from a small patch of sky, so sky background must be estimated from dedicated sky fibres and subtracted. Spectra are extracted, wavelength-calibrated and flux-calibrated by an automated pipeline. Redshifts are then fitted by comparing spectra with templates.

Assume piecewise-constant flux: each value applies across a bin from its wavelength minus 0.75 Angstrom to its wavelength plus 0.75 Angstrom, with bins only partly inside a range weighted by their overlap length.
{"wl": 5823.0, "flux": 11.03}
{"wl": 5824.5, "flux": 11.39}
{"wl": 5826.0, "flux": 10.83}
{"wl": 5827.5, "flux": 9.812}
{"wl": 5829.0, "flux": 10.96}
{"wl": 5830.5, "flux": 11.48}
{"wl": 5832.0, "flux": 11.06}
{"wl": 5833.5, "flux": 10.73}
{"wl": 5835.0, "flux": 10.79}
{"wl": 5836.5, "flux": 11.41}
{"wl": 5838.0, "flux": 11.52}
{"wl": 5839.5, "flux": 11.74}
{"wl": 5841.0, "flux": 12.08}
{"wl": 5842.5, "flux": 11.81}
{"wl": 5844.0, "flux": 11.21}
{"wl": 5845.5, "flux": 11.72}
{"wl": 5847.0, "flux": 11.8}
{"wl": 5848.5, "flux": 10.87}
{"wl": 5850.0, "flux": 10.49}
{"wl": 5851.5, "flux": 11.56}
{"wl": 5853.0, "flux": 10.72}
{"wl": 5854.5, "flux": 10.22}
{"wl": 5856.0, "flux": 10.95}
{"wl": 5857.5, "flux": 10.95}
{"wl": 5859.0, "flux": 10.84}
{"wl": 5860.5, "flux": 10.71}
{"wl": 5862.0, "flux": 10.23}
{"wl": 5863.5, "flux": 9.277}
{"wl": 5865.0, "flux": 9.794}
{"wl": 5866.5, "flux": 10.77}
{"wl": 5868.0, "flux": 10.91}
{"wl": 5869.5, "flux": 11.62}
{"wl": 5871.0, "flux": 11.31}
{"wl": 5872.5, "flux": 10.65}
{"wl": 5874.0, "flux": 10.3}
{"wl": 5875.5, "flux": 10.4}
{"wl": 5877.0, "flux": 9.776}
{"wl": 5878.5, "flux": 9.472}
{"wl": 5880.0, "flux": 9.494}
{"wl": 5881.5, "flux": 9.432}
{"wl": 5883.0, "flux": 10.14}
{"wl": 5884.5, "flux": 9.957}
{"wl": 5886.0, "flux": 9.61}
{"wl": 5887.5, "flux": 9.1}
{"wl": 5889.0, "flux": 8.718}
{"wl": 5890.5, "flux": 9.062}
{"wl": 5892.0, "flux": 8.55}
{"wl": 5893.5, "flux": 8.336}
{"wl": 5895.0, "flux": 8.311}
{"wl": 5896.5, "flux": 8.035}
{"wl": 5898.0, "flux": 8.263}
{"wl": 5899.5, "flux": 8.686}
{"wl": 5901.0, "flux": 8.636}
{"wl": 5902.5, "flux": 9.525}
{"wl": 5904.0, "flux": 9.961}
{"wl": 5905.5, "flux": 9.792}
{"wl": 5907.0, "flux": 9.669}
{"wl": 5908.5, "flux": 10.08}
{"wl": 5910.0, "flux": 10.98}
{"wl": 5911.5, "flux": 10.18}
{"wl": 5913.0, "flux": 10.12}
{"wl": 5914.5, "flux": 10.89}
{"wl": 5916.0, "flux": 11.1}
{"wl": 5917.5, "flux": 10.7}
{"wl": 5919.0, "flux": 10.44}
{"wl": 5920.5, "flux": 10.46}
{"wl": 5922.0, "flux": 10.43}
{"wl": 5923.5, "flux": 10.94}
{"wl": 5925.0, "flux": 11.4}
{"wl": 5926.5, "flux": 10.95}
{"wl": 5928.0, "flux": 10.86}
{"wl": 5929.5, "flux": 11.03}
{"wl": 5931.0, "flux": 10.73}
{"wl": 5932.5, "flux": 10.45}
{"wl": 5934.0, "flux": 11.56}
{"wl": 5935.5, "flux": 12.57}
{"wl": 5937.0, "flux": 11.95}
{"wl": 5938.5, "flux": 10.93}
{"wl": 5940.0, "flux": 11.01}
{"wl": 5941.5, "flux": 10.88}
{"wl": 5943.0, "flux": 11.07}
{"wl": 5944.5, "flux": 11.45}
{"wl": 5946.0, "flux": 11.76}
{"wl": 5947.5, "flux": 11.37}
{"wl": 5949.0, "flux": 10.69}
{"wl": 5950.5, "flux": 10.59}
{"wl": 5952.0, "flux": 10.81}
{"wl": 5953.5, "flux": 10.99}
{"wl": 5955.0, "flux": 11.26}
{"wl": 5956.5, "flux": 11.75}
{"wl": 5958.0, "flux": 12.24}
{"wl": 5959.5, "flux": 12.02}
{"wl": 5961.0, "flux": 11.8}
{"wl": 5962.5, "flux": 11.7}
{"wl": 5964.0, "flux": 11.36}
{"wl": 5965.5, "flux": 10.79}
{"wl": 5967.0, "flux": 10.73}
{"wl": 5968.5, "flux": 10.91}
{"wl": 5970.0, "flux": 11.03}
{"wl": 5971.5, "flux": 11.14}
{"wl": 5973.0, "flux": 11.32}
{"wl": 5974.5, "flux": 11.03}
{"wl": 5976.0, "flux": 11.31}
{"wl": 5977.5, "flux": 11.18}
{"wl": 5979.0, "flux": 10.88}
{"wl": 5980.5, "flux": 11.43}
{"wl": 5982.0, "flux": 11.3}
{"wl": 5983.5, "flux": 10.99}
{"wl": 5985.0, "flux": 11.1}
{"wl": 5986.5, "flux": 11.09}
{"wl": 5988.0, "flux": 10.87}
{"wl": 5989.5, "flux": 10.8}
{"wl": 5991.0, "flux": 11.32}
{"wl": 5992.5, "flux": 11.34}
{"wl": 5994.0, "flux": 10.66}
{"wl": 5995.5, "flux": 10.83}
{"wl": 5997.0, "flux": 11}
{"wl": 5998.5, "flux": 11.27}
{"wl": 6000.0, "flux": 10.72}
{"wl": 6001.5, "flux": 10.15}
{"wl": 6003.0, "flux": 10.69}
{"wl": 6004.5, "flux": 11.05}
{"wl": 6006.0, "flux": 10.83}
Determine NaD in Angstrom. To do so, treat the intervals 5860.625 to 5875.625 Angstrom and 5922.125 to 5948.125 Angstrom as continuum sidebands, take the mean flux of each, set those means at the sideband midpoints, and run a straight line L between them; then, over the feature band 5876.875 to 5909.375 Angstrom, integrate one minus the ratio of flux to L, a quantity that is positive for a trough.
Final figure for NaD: 4.8 Angstrom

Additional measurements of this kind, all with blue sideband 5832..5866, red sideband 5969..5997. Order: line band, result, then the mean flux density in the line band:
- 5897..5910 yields 1.9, 9.4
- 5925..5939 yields -0.2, 11.2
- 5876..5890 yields 1.9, 9.53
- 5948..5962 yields -0.4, 11.4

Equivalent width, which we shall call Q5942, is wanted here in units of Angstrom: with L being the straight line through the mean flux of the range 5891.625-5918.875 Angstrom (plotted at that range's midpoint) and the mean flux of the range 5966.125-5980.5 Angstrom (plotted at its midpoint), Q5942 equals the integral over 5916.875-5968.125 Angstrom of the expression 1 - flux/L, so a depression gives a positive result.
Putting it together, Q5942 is -3.8 Angstrom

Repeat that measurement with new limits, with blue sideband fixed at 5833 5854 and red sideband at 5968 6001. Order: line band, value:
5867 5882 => 1.20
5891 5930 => 4.42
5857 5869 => 0.88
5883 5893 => 1.79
